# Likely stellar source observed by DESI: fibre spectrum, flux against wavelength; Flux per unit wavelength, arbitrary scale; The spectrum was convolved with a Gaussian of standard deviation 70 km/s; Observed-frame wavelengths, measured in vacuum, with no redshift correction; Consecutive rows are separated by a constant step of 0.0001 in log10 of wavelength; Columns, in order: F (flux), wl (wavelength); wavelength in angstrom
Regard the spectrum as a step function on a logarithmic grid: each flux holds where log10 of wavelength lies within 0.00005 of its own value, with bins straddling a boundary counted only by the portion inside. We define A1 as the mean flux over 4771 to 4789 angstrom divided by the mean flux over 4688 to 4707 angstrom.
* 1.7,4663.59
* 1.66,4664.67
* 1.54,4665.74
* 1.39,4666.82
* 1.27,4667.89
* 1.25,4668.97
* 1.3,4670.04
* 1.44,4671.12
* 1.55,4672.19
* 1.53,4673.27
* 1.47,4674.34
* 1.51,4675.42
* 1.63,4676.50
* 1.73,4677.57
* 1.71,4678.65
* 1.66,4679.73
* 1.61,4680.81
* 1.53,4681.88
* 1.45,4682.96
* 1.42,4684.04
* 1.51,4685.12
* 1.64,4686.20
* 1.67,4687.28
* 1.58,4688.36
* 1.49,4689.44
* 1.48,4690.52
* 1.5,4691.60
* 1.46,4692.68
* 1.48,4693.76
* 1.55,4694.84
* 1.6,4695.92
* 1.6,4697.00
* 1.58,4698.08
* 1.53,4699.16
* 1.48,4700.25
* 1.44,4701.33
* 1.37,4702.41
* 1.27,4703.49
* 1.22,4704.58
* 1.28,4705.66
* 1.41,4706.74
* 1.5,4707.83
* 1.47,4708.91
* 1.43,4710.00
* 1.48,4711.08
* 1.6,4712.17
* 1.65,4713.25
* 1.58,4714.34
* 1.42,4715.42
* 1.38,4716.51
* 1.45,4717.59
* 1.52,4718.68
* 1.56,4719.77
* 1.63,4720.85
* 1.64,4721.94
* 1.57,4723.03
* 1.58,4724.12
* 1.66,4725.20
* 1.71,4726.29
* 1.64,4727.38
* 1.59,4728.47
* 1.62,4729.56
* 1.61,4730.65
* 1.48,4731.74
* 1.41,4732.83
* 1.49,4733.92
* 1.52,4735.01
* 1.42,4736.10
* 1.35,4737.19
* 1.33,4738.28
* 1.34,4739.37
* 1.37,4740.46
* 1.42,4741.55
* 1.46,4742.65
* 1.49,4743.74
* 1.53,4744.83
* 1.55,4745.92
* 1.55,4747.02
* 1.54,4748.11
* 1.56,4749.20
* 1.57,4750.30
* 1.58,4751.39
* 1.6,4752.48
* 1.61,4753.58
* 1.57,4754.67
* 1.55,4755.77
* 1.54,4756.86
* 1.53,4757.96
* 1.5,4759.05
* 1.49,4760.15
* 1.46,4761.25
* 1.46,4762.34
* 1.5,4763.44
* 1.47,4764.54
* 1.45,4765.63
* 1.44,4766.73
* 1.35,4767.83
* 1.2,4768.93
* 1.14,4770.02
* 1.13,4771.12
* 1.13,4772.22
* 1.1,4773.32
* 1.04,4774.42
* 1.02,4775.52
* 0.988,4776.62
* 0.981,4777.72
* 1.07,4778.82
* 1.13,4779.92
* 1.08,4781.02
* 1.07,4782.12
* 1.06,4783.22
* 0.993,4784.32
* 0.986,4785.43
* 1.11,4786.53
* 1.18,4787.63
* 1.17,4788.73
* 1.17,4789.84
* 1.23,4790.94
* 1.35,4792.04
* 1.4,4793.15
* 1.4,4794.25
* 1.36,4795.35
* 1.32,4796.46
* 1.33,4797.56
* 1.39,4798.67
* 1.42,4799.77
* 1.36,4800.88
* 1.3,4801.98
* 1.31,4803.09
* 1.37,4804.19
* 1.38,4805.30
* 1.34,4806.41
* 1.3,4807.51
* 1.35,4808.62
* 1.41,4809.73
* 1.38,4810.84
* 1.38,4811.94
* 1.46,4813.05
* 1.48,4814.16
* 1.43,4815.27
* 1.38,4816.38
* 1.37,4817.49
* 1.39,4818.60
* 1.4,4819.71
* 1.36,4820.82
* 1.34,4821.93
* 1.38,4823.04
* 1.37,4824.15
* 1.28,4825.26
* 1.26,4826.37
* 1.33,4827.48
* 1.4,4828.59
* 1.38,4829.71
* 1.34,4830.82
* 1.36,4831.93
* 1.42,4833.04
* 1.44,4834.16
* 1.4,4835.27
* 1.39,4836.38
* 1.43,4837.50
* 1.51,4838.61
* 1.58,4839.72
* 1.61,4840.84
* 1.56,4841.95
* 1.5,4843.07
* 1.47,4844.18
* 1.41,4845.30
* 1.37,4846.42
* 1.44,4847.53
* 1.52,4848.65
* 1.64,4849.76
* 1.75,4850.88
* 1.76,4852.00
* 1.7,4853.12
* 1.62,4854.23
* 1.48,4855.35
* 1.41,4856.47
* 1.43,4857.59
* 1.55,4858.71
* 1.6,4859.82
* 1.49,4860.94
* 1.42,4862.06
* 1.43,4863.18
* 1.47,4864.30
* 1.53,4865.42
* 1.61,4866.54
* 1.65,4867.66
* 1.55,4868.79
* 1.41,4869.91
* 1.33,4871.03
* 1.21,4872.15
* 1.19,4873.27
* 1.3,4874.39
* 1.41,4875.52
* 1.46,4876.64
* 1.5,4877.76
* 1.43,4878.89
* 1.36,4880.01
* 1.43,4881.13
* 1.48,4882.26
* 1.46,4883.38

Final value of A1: 0.7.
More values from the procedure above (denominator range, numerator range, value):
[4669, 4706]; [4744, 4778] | 0.93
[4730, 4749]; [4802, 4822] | 0.94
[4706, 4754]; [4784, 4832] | 0.87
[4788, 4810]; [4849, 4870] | 1.17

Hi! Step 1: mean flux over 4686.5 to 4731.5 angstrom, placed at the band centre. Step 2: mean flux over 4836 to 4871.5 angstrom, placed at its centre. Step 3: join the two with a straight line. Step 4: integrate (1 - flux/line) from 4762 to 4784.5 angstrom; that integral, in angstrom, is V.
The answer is 5.0 angstrom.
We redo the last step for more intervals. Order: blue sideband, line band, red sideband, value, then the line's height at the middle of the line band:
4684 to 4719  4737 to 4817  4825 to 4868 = 8.0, 1.49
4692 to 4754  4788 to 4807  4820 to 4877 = 1.9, 1.48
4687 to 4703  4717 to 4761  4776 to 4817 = -3.7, 1.41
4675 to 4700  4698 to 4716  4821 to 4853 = 1.1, 1.55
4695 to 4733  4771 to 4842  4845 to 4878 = 9.4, 1.5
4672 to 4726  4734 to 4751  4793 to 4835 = 0.0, 1.46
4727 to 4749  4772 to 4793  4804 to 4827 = 4.7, 1.42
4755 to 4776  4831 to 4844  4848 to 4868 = 0.4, 1.51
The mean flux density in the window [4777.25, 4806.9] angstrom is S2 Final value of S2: 1.23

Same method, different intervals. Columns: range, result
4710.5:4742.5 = 1.52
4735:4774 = 1.44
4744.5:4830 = 1.34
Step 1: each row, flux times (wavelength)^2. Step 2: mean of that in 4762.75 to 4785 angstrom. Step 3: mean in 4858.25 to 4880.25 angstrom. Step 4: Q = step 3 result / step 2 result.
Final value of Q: 1.29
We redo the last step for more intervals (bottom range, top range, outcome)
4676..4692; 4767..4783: 0.73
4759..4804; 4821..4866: 1.21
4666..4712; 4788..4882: 1.01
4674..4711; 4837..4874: 1.07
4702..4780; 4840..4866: 1.12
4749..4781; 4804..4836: 1.05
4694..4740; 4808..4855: 1.01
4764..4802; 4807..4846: 1.19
